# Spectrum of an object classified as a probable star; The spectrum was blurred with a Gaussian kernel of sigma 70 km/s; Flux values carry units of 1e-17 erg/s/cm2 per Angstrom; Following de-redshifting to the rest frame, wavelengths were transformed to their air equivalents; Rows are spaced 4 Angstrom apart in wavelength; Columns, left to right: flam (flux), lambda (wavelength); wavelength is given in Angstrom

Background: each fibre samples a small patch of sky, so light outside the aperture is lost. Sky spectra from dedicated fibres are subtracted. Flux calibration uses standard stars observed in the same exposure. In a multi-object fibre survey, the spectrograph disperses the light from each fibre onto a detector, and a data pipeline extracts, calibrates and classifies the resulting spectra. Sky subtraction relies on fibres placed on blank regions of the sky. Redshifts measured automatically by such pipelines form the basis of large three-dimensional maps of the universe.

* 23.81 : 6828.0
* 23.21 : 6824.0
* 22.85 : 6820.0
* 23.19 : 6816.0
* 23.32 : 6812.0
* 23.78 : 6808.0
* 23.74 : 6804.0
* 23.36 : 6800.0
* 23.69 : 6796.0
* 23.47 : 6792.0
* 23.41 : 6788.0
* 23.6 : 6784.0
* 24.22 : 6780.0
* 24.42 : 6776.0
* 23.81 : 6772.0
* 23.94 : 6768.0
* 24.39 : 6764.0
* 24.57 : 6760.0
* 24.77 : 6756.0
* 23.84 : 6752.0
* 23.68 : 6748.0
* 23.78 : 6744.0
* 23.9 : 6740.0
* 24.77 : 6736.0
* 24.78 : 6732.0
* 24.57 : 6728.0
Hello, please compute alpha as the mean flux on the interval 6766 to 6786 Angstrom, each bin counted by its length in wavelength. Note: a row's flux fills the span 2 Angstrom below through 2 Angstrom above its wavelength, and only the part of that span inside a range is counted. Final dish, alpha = 24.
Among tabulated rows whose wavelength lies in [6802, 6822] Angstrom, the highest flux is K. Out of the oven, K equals 23.78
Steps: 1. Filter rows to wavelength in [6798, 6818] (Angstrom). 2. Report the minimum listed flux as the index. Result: 23.19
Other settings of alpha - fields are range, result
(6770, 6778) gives 24.1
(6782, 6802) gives 23.5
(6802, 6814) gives 23.6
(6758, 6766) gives 24.5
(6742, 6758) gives 24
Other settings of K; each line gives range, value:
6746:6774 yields 24.77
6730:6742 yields 24.78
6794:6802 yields 23.69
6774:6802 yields 24.42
